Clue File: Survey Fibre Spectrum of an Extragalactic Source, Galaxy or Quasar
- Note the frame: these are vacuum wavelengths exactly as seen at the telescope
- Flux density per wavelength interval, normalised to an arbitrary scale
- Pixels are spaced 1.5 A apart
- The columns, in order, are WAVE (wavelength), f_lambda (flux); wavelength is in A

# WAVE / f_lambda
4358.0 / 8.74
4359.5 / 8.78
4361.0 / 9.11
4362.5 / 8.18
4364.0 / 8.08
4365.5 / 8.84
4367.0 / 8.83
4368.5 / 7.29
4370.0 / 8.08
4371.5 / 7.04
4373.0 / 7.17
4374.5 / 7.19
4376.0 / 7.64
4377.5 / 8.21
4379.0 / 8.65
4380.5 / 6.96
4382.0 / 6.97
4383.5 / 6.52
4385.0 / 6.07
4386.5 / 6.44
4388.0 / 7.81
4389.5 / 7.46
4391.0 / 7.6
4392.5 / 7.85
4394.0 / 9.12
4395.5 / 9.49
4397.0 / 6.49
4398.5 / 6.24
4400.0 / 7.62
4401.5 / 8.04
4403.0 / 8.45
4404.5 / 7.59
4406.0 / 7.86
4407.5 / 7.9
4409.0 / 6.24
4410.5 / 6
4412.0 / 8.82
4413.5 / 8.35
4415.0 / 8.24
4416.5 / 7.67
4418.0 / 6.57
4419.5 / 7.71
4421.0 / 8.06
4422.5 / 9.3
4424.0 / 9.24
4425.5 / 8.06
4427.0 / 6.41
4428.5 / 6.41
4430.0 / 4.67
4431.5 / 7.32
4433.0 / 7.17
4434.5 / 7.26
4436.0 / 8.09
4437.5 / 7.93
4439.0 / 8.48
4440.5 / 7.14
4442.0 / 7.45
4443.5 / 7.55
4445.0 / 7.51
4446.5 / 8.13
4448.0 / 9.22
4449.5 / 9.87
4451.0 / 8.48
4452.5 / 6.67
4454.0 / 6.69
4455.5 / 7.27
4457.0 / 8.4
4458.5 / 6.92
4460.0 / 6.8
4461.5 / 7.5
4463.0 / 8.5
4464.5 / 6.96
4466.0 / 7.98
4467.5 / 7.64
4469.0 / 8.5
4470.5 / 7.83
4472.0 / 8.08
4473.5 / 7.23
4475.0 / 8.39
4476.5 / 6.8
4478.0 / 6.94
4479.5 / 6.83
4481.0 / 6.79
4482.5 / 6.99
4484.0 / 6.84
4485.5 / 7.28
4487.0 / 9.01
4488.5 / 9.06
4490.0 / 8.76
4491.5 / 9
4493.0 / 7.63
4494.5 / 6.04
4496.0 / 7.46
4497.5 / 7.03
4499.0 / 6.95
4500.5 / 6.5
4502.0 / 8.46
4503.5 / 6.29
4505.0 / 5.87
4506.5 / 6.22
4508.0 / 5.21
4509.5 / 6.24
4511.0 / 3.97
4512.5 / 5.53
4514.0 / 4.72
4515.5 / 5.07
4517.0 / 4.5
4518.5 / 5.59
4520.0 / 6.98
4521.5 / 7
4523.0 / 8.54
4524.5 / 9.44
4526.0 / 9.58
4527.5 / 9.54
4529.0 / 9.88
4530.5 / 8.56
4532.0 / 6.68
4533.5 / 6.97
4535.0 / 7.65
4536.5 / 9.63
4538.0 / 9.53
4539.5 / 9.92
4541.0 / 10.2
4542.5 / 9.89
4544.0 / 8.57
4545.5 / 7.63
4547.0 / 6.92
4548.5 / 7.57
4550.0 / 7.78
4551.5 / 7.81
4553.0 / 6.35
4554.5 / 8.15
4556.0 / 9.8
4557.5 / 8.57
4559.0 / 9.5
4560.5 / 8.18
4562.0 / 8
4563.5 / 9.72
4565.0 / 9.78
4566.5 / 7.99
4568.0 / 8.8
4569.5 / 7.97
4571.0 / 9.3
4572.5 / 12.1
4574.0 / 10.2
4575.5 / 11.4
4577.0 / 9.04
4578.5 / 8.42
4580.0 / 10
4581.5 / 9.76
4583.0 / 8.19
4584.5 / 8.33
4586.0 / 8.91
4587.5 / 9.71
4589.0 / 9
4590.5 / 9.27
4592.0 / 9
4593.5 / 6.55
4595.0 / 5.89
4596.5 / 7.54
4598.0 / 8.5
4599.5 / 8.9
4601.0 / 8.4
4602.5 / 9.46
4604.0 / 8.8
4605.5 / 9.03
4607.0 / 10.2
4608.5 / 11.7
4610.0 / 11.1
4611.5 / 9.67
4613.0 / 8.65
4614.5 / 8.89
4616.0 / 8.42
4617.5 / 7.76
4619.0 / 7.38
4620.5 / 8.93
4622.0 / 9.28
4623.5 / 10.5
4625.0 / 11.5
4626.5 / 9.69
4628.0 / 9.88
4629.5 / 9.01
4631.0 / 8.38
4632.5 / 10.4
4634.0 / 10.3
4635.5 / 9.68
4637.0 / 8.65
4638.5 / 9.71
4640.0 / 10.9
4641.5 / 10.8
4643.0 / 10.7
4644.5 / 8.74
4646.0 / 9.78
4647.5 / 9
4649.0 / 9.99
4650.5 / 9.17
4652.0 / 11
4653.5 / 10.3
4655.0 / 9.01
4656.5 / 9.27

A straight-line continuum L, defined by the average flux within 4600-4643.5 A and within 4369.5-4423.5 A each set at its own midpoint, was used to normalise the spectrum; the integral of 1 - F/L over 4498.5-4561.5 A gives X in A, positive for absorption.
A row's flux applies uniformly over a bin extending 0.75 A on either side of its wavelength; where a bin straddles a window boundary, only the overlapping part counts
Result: 8.7 A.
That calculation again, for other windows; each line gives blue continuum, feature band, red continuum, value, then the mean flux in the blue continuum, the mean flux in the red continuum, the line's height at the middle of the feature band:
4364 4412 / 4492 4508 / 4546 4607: 2.82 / 7.57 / 8.73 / 8.26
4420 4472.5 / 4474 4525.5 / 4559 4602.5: 8.03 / 7.7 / 8.91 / 8.18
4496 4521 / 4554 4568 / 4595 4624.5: -2.37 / 6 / 9.05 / 7.58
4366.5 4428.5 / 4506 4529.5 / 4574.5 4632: 4.89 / 7.62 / 9.09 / 8.48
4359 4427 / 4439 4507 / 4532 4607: 5.29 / 7.76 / 8.74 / 8.2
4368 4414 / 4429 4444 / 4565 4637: 1.13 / 7.52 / 9.19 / 7.88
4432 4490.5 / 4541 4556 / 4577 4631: 0.78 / 7.71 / 9.03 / 8.51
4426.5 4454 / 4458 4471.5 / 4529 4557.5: 0.14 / 7.53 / 8.36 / 7.73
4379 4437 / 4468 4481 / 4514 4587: 0.71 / 7.49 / 8.5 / 7.96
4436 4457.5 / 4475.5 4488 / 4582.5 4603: 1.22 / 7.91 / 8.39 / 8.03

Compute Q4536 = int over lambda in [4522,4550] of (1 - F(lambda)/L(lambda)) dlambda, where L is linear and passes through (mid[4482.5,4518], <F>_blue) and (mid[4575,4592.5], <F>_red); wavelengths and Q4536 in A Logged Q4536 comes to -3.3 A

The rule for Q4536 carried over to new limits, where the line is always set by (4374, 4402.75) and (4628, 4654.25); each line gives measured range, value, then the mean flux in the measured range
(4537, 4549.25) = 0.2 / 8.8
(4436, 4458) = 0.4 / 7.91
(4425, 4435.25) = 1.5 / 6.73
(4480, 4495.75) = 1.3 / 7.72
